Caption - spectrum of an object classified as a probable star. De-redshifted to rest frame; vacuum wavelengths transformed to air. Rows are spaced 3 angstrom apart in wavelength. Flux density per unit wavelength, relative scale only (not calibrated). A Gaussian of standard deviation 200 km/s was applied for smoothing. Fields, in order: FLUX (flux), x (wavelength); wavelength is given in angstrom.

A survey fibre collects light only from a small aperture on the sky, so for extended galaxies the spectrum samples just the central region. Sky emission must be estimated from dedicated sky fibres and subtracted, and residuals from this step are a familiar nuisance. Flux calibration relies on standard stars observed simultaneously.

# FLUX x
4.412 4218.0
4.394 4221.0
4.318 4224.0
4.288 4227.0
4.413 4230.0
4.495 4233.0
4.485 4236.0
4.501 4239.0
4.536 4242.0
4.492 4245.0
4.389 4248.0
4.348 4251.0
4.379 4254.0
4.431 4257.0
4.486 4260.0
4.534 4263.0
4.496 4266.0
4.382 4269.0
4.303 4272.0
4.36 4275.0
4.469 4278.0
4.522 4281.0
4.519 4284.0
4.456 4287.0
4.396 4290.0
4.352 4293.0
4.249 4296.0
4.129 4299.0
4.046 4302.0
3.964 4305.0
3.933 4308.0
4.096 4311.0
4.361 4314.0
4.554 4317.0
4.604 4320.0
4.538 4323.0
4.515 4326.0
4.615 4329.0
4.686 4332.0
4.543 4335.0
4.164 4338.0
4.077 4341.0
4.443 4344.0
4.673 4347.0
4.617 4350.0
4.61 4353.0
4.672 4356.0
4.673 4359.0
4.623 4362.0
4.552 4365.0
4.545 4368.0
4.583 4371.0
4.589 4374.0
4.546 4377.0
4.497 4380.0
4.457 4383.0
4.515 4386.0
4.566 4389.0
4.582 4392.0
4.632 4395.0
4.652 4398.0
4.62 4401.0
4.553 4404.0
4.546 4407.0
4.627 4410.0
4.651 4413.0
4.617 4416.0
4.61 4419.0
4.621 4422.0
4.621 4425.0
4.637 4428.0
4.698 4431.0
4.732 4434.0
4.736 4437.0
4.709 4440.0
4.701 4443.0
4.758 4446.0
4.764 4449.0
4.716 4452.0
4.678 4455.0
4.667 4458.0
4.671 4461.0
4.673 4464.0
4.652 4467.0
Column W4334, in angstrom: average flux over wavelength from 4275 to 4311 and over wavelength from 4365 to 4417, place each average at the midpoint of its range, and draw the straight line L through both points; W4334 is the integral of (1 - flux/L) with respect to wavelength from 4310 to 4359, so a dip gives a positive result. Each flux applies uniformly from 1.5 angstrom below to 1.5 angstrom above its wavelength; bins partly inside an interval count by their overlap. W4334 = -1.06 angstrom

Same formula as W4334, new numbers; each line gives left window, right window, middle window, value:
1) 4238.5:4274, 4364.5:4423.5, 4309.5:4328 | 0.2 angstrom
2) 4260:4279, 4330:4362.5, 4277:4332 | 1.4 angstrom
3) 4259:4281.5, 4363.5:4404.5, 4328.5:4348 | 0.3 angstrom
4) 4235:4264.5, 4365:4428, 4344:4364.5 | -0.4 angstrom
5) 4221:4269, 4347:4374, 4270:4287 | 0.2 angstrom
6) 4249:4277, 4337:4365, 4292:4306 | 1.0 angstrom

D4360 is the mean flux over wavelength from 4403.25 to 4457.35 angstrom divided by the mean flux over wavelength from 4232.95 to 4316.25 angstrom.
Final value 1.1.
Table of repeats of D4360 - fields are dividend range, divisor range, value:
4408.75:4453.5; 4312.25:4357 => 1.04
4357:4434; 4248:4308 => 1.06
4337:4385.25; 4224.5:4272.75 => 1.02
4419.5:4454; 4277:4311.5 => 1.10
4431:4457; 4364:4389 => 1.04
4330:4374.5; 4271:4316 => 1.06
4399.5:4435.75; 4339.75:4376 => 1.02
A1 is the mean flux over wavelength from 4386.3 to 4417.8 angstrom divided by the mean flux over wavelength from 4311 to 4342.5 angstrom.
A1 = 1.0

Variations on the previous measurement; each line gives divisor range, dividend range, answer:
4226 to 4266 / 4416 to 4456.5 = 1.05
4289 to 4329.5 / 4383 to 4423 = 1.07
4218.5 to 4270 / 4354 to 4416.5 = 1.03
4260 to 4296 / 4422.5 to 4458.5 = 1.06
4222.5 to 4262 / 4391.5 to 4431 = 1.04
